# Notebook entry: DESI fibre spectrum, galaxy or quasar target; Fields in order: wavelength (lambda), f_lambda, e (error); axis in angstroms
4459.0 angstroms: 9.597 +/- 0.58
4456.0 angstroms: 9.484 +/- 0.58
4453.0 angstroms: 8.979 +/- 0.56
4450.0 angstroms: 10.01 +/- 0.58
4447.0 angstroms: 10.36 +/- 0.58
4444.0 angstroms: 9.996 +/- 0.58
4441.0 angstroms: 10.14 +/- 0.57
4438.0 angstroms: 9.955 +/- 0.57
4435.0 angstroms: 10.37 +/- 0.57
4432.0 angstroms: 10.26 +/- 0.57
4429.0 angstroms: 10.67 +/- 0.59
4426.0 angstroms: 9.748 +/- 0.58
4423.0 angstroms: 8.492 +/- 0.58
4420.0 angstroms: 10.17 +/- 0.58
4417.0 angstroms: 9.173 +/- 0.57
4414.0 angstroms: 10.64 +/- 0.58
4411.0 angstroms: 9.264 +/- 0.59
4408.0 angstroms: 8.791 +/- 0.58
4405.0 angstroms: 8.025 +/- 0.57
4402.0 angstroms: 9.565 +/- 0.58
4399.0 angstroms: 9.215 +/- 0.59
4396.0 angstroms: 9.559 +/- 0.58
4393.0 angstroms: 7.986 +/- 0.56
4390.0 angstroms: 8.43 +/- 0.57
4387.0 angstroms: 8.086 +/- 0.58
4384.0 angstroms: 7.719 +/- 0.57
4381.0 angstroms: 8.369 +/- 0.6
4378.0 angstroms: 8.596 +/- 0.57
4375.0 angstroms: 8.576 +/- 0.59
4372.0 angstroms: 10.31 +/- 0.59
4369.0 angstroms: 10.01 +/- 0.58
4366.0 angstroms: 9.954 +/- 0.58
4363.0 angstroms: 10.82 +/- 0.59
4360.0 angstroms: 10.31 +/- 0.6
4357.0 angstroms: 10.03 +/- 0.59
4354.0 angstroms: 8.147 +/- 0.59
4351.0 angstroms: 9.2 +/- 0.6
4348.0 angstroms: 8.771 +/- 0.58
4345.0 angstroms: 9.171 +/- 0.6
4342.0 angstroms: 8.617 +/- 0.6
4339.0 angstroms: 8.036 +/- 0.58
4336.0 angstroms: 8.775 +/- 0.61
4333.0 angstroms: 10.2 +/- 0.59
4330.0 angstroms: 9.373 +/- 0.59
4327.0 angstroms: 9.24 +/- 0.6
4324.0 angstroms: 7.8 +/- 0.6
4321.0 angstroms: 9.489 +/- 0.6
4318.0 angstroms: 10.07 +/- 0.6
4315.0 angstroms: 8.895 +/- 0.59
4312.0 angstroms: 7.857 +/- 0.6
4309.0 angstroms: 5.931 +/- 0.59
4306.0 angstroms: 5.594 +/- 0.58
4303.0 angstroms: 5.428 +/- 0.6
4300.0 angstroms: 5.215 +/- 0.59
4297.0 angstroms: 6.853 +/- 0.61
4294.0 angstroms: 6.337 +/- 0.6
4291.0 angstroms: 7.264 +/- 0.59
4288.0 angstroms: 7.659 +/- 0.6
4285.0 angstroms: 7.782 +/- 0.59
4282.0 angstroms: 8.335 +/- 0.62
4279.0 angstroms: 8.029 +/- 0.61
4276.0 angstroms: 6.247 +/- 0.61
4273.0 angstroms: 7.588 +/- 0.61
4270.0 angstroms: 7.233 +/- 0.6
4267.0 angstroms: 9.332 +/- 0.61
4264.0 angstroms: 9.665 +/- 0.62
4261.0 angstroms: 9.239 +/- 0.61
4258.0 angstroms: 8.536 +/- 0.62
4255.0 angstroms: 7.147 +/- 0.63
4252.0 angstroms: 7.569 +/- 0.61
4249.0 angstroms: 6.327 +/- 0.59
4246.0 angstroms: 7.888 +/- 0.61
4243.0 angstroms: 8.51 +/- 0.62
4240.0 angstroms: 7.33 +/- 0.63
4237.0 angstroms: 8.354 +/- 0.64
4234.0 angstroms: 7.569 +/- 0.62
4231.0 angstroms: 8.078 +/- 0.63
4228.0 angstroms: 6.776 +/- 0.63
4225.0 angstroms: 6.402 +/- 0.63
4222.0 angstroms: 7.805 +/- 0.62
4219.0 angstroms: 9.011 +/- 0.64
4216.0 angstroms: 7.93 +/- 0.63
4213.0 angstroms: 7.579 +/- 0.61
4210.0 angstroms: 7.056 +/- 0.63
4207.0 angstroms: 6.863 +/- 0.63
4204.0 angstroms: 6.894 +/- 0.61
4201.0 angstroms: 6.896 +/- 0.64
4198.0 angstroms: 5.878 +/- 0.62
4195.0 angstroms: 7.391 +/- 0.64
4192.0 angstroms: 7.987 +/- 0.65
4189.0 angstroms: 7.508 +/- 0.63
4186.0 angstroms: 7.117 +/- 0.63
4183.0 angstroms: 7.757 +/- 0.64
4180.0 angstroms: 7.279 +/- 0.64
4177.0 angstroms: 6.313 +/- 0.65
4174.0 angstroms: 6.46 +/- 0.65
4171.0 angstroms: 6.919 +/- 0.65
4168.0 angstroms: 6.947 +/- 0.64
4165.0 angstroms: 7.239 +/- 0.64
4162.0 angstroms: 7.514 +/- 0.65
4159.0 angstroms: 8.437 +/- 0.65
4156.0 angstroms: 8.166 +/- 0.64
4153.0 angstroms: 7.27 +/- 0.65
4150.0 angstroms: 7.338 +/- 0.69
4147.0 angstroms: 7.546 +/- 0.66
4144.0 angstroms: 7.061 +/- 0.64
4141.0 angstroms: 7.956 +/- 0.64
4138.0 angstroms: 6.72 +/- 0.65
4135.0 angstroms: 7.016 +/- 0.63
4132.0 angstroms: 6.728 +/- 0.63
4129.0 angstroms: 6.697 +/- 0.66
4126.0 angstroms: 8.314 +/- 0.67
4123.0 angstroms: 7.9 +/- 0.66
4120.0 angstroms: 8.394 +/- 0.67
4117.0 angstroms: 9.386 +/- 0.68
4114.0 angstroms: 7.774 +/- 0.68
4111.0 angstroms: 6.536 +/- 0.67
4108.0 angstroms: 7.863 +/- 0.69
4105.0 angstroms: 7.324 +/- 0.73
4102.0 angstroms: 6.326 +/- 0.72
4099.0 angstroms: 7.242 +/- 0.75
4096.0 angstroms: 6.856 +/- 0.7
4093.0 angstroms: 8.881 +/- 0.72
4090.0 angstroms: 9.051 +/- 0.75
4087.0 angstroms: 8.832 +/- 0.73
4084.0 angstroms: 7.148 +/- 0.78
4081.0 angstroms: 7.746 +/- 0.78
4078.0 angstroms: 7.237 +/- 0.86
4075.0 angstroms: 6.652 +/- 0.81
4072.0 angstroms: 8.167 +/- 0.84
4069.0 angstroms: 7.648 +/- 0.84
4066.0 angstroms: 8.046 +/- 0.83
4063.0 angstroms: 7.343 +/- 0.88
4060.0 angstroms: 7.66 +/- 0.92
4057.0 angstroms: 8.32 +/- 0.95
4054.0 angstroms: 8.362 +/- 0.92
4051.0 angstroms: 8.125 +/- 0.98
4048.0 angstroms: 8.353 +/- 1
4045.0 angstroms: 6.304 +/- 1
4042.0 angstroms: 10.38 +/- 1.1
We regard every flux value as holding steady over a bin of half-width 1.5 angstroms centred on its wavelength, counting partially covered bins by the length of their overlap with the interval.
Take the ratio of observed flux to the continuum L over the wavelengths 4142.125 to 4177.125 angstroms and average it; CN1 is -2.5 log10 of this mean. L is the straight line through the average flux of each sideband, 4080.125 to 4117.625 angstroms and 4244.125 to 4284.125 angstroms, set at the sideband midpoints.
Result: 0.071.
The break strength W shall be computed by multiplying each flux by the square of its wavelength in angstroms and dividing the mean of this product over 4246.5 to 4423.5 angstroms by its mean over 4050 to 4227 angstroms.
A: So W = 1.2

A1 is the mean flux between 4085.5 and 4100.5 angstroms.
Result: 8.17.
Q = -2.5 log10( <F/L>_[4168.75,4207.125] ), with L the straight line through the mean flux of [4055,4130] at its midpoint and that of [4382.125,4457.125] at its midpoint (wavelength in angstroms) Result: 0.172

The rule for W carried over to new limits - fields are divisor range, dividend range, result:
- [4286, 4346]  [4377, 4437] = 1.21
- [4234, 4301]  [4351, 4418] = 1.26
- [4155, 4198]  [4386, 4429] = 1.40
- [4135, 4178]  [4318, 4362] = 1.37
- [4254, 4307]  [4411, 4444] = 1.43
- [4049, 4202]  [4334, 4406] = 1.35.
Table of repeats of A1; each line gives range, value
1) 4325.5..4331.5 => 9.31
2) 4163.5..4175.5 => 6.89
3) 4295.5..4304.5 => 5.83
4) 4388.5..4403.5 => 8.95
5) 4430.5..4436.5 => 10.3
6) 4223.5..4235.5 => 7.21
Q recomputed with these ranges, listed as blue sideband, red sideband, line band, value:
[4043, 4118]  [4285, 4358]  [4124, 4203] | 0.086 mag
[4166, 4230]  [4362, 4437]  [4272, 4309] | 0.194 mag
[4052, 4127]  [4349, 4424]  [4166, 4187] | 0.176 mag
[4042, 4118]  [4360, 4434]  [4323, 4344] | 0.011 mag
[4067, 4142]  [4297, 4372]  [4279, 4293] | 0.090 mag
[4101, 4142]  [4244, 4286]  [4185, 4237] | 0.058 mag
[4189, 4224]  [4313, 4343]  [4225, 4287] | 0.029 mag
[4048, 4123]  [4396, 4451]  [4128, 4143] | 0.151 mag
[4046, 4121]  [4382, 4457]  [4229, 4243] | 0.087 mag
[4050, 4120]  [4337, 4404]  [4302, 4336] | 0.076 mag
